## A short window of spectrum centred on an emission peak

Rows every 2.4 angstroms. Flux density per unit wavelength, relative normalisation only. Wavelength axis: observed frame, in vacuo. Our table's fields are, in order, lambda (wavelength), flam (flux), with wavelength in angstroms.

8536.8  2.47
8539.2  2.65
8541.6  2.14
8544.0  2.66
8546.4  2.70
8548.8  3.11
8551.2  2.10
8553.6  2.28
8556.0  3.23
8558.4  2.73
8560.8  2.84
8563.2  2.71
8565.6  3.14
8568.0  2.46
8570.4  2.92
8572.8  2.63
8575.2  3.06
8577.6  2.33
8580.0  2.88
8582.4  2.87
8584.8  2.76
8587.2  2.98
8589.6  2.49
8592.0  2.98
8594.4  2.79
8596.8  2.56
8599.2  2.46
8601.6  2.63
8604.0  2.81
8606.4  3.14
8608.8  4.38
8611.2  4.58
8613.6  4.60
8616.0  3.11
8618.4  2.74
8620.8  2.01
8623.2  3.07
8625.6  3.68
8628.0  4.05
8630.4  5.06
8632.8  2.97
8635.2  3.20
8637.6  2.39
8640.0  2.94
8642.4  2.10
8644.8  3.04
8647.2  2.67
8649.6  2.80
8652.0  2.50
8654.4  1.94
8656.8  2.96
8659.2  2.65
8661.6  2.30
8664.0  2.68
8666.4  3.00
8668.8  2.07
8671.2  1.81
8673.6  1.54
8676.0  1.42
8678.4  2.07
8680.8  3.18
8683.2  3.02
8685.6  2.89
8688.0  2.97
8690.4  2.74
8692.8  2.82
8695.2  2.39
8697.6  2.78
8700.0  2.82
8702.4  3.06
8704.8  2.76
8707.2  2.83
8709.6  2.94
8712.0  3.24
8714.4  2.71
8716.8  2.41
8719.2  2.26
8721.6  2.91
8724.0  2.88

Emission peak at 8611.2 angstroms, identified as [S II] 6716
